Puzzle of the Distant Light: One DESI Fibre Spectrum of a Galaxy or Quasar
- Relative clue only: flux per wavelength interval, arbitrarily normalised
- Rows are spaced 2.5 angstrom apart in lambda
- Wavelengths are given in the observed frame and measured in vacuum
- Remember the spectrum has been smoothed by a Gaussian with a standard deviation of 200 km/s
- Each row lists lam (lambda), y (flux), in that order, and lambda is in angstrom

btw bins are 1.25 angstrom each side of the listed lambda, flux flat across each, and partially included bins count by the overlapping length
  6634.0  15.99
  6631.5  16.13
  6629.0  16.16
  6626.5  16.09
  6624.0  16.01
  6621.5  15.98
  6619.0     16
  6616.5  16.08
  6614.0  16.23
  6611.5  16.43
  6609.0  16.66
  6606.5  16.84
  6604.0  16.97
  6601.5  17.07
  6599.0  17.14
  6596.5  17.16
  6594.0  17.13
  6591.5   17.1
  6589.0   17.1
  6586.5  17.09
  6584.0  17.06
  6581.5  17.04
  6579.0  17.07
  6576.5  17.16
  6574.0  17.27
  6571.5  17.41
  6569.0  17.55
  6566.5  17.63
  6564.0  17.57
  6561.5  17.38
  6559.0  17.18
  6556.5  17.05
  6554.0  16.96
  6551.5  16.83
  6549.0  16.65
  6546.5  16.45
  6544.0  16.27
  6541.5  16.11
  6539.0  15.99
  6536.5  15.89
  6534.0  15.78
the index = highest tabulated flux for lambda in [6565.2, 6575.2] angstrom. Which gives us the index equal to 17.63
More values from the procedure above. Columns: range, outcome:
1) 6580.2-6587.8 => 17.09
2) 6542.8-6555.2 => 16.96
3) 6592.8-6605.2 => 17.16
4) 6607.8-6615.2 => 16.66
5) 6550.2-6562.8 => 17.38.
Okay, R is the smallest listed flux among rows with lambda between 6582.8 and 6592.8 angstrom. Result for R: 17.06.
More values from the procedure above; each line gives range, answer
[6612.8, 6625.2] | 15.98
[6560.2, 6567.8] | 17.38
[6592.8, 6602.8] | 17.07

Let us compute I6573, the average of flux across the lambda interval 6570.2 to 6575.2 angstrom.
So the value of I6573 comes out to 17.3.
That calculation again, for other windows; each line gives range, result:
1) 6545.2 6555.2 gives 16.7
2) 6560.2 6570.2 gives 17.5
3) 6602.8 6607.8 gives 16.9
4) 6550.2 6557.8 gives 16.9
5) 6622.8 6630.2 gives 16.1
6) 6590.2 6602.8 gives 17.1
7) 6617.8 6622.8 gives 16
